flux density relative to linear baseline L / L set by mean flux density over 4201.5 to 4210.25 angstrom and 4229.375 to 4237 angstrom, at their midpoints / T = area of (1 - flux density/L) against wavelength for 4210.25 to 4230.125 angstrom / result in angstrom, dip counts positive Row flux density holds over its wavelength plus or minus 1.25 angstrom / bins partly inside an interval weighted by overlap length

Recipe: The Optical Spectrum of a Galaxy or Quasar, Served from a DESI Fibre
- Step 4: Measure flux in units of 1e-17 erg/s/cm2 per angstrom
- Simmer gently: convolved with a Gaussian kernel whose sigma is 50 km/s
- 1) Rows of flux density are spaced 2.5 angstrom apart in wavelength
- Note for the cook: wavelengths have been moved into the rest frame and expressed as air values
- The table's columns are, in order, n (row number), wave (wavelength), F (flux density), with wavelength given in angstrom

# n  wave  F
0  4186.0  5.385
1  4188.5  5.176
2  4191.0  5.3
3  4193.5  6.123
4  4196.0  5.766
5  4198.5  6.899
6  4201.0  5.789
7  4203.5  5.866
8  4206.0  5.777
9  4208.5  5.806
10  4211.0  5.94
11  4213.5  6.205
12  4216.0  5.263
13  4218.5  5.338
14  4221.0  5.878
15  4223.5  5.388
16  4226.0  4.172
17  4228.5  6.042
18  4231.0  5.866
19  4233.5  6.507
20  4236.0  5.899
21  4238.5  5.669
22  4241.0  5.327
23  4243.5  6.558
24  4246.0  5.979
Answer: 1.5 angstrom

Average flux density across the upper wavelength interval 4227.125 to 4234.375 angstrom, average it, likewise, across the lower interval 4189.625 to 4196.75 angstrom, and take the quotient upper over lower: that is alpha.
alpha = 1.1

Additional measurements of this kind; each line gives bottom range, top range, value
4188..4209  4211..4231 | 0.94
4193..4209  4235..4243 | 0.95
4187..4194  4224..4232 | 0.98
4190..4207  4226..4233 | 0.96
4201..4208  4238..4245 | 1.01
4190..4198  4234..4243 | 0.99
